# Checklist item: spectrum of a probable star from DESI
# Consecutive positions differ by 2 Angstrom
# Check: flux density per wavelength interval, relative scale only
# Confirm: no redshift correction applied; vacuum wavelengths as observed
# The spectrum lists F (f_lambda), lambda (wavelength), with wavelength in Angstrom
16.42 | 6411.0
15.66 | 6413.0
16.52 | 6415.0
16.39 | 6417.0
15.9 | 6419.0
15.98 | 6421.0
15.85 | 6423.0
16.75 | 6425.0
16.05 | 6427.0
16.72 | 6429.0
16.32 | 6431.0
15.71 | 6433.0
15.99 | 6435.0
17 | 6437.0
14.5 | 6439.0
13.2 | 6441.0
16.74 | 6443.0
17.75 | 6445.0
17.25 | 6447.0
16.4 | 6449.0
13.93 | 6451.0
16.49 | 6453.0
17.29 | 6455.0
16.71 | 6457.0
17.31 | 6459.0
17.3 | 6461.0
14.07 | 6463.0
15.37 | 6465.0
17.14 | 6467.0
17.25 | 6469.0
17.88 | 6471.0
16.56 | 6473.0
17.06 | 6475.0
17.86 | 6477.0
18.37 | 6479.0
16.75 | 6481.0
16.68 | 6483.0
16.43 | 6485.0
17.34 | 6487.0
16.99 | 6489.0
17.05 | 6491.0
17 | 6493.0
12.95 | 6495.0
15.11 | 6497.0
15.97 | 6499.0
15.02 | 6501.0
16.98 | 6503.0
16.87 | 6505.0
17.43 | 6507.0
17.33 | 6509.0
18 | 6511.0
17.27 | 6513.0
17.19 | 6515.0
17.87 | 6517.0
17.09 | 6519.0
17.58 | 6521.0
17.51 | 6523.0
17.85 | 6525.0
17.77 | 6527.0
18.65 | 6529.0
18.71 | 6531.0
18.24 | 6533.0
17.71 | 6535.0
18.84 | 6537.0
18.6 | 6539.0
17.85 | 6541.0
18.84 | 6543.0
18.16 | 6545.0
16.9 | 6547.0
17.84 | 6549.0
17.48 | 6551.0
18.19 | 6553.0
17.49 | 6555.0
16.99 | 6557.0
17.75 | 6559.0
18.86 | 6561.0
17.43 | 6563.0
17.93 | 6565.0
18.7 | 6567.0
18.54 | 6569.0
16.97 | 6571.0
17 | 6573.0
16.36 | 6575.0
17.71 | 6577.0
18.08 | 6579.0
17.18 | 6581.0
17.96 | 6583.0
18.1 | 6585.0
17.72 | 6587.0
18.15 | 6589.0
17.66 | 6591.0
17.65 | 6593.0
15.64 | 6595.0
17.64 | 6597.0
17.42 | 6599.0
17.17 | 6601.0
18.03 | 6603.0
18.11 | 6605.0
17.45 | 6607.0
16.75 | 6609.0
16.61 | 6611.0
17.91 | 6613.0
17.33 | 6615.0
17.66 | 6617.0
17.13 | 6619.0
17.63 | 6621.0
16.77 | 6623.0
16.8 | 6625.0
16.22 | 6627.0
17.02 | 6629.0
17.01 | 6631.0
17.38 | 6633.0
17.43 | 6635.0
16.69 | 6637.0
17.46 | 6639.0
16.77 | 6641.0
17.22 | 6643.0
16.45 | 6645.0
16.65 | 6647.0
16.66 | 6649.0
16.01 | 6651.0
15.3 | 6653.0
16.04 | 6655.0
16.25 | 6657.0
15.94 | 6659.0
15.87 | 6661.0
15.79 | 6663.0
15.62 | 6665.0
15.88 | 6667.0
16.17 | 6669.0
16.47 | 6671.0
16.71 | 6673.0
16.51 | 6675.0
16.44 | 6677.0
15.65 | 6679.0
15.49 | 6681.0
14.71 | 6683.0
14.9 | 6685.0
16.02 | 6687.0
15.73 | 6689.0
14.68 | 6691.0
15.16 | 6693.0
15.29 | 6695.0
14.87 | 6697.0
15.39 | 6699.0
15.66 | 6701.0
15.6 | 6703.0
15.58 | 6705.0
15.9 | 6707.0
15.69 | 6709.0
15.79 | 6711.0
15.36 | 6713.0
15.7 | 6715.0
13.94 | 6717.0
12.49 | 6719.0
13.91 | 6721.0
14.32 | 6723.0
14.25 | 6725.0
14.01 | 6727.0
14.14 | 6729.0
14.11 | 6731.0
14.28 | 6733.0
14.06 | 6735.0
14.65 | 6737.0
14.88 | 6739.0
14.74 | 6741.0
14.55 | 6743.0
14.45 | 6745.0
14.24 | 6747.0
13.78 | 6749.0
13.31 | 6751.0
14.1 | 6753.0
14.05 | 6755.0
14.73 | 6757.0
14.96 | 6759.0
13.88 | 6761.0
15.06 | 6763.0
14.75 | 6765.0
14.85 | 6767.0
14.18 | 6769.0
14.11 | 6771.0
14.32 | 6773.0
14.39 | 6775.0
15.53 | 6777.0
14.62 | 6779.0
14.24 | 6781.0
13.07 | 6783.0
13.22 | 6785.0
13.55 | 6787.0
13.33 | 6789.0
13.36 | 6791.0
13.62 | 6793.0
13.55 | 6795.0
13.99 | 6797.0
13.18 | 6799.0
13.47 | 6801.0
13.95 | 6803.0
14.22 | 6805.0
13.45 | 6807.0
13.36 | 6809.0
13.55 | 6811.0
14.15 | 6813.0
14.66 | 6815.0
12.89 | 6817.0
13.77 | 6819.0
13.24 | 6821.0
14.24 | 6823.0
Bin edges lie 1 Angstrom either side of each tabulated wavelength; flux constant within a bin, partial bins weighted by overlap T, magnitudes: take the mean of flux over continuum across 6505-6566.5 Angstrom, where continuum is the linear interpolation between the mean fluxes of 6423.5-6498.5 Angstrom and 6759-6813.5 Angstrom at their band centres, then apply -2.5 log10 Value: -0.13 mag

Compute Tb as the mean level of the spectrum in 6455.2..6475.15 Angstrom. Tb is 16.7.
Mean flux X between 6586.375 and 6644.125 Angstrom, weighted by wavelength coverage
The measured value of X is 17.3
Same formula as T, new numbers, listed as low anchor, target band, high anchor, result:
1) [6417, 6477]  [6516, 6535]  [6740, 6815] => -0.14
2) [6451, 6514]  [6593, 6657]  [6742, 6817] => -0.11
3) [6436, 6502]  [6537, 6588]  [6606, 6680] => -0.08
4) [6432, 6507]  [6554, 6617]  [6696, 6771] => -0.13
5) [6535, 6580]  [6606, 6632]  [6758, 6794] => -0.02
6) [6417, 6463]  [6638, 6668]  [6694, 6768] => -0.08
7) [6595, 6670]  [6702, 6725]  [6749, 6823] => 0.03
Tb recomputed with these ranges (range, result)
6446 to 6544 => 17.1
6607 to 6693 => 16.4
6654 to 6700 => 15.7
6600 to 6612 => 17.4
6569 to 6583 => 17.4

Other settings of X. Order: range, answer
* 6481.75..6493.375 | 16.9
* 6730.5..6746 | 14.5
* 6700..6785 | 14.5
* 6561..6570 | 18.2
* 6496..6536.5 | 17.3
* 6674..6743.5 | 15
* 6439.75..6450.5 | 16.1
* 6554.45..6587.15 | 17.7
